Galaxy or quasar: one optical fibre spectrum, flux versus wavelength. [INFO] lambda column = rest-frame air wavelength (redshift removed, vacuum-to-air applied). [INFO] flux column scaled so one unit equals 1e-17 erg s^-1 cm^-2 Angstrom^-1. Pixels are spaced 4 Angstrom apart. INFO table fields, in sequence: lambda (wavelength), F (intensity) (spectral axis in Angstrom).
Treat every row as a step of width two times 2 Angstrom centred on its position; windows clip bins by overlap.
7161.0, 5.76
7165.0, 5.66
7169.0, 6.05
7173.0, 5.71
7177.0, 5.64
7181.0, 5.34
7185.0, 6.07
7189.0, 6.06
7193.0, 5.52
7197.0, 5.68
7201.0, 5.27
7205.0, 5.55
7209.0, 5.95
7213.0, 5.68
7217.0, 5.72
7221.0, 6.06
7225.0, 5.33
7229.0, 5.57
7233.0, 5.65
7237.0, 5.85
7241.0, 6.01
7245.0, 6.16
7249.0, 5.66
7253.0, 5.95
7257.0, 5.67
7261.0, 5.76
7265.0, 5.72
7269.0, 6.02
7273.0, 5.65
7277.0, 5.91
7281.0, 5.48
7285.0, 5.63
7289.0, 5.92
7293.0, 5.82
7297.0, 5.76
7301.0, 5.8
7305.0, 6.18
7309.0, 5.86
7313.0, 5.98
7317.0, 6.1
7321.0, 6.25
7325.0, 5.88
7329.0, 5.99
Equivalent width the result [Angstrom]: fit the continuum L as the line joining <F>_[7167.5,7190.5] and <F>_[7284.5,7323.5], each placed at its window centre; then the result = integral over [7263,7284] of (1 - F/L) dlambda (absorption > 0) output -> 0.6 Angstrom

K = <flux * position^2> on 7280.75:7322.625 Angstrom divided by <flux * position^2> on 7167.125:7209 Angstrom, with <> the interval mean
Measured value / 1.07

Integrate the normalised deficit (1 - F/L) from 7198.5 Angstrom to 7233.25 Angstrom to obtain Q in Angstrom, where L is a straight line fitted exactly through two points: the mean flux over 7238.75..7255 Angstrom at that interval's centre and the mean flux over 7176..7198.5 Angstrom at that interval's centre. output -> 1.1 Angstrom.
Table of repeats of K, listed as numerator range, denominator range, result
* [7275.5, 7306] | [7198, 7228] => 1.05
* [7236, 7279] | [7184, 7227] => 1.04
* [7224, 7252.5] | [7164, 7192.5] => 1.02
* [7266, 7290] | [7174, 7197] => 1.03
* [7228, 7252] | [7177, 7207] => 1.05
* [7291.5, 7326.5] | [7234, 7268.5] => 1.04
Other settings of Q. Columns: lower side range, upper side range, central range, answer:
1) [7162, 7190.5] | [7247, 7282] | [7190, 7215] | 0.66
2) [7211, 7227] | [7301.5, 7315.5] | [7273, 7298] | 0.71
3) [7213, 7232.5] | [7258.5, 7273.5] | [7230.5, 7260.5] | -0.54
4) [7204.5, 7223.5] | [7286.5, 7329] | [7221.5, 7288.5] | 1.19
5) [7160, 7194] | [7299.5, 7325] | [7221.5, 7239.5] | 0.66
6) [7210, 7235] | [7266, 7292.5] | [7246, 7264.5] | -0.15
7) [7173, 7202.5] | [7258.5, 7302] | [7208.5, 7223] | -0.37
